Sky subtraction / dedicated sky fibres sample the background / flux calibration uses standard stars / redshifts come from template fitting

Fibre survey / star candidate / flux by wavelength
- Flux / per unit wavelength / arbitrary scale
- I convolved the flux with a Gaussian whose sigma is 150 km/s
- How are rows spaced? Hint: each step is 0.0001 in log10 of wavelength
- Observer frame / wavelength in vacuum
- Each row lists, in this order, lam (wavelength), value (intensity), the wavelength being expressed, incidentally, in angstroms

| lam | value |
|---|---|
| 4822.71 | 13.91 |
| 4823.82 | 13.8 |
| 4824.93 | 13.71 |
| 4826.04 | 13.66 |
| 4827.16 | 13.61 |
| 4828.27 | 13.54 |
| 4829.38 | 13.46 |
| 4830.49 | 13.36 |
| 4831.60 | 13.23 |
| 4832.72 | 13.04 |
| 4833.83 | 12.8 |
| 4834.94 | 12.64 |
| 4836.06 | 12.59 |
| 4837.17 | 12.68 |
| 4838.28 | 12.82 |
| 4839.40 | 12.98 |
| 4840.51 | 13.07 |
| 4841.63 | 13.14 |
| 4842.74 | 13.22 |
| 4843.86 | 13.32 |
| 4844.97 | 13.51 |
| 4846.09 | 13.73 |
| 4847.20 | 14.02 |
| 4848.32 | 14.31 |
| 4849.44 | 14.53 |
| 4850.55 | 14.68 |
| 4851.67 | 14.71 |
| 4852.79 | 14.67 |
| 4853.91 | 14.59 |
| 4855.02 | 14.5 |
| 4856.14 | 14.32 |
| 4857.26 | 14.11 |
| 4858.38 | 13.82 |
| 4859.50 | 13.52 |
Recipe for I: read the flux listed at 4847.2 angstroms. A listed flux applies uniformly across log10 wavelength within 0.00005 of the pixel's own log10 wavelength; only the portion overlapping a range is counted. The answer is 14.02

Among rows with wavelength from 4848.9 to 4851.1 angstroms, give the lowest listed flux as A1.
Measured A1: 14.53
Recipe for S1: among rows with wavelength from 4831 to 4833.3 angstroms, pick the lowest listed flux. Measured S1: 13.04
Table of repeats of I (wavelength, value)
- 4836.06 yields 12.59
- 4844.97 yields 13.51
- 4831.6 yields 13.23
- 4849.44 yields 14.53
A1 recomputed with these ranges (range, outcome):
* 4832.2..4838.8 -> 12.59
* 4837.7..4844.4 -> 12.82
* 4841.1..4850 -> 13.14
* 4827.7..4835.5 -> 12.64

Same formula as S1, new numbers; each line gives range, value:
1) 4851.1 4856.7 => 14.32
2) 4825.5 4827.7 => 13.61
